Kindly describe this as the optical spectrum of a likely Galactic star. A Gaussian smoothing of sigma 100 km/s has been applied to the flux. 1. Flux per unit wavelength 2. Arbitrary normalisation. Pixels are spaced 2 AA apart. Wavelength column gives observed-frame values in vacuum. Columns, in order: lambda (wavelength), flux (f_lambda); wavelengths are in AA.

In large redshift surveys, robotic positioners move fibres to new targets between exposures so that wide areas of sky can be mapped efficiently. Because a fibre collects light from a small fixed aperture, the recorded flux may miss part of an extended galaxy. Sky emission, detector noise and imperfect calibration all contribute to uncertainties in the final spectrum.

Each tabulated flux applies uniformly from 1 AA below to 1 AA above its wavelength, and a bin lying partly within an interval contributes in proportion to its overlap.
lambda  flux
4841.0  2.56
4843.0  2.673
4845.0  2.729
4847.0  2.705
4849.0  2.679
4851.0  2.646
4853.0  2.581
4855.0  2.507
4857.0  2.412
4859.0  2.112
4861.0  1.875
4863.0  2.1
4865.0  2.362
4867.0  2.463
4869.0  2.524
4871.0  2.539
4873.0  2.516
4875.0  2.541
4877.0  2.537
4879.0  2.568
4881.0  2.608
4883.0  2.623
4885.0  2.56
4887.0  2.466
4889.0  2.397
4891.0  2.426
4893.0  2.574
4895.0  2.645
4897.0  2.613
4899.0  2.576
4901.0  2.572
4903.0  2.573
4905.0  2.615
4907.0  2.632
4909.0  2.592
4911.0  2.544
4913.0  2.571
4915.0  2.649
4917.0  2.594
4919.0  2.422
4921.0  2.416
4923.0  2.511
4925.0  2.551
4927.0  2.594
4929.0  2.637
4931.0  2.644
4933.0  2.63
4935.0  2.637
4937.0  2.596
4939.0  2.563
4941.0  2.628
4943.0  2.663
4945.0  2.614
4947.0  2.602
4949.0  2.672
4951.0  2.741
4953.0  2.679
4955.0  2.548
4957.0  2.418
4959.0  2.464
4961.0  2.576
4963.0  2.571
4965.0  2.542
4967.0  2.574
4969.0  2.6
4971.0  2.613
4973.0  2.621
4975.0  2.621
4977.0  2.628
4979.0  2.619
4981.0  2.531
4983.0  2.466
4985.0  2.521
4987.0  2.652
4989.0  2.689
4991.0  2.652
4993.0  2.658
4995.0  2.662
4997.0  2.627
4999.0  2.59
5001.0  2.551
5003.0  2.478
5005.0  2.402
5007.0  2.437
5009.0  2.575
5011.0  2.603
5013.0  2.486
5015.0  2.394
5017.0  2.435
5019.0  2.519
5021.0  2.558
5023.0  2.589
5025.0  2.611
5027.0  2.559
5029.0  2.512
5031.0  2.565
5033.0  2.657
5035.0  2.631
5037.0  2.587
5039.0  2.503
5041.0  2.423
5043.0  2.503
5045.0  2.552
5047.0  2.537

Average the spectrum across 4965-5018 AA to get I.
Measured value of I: 2.56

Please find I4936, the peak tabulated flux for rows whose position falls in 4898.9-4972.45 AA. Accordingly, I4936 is 2.741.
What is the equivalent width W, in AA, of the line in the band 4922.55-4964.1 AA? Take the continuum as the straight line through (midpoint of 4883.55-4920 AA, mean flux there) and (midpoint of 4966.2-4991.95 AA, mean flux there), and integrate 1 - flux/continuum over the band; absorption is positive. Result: -0.3 AA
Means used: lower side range 2.56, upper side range 2.6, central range 2.6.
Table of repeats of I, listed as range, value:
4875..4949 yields 2.57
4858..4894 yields 2.43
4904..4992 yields 2.59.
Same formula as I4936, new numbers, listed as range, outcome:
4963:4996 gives 2.689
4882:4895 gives 2.645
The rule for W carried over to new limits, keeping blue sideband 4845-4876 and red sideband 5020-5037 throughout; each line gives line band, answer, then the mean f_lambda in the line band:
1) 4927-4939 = -0.54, 2.62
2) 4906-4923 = -0.40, 2.55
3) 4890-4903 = -0.48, 2.57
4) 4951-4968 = -0.20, 2.56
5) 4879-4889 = -0.33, 2.55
